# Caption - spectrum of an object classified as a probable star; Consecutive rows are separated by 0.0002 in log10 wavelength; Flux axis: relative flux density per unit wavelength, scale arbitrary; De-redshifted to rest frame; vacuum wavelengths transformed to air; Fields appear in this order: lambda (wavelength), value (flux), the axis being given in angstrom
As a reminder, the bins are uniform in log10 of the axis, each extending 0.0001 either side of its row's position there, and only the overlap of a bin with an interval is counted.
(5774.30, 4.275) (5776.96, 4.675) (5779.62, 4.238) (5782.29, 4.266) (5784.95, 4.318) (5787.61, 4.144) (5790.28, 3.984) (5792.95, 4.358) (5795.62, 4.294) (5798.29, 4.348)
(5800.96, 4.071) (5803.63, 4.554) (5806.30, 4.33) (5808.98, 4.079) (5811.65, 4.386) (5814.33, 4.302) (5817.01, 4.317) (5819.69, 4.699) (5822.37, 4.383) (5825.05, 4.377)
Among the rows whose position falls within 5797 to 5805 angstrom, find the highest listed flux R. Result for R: 4.554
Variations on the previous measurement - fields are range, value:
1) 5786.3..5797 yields 4.358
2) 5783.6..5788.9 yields 4.318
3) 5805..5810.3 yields 4.33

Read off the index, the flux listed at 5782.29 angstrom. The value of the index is 4.266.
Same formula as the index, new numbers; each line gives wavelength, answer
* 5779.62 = 4.238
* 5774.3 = 4.275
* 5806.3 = 4.33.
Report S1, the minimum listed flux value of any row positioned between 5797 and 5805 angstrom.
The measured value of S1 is 4.071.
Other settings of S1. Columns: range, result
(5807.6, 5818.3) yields 4.079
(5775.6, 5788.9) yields 4.144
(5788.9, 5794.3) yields 3.984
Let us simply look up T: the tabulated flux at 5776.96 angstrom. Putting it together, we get 4.675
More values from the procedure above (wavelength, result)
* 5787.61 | 4.144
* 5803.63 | 4.554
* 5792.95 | 4.358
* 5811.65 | 4.386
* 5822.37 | 4.383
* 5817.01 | 4.317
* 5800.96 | 4.071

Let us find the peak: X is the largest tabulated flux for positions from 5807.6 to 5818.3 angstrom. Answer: 4.386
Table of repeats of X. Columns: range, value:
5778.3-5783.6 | 4.266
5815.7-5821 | 4.699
